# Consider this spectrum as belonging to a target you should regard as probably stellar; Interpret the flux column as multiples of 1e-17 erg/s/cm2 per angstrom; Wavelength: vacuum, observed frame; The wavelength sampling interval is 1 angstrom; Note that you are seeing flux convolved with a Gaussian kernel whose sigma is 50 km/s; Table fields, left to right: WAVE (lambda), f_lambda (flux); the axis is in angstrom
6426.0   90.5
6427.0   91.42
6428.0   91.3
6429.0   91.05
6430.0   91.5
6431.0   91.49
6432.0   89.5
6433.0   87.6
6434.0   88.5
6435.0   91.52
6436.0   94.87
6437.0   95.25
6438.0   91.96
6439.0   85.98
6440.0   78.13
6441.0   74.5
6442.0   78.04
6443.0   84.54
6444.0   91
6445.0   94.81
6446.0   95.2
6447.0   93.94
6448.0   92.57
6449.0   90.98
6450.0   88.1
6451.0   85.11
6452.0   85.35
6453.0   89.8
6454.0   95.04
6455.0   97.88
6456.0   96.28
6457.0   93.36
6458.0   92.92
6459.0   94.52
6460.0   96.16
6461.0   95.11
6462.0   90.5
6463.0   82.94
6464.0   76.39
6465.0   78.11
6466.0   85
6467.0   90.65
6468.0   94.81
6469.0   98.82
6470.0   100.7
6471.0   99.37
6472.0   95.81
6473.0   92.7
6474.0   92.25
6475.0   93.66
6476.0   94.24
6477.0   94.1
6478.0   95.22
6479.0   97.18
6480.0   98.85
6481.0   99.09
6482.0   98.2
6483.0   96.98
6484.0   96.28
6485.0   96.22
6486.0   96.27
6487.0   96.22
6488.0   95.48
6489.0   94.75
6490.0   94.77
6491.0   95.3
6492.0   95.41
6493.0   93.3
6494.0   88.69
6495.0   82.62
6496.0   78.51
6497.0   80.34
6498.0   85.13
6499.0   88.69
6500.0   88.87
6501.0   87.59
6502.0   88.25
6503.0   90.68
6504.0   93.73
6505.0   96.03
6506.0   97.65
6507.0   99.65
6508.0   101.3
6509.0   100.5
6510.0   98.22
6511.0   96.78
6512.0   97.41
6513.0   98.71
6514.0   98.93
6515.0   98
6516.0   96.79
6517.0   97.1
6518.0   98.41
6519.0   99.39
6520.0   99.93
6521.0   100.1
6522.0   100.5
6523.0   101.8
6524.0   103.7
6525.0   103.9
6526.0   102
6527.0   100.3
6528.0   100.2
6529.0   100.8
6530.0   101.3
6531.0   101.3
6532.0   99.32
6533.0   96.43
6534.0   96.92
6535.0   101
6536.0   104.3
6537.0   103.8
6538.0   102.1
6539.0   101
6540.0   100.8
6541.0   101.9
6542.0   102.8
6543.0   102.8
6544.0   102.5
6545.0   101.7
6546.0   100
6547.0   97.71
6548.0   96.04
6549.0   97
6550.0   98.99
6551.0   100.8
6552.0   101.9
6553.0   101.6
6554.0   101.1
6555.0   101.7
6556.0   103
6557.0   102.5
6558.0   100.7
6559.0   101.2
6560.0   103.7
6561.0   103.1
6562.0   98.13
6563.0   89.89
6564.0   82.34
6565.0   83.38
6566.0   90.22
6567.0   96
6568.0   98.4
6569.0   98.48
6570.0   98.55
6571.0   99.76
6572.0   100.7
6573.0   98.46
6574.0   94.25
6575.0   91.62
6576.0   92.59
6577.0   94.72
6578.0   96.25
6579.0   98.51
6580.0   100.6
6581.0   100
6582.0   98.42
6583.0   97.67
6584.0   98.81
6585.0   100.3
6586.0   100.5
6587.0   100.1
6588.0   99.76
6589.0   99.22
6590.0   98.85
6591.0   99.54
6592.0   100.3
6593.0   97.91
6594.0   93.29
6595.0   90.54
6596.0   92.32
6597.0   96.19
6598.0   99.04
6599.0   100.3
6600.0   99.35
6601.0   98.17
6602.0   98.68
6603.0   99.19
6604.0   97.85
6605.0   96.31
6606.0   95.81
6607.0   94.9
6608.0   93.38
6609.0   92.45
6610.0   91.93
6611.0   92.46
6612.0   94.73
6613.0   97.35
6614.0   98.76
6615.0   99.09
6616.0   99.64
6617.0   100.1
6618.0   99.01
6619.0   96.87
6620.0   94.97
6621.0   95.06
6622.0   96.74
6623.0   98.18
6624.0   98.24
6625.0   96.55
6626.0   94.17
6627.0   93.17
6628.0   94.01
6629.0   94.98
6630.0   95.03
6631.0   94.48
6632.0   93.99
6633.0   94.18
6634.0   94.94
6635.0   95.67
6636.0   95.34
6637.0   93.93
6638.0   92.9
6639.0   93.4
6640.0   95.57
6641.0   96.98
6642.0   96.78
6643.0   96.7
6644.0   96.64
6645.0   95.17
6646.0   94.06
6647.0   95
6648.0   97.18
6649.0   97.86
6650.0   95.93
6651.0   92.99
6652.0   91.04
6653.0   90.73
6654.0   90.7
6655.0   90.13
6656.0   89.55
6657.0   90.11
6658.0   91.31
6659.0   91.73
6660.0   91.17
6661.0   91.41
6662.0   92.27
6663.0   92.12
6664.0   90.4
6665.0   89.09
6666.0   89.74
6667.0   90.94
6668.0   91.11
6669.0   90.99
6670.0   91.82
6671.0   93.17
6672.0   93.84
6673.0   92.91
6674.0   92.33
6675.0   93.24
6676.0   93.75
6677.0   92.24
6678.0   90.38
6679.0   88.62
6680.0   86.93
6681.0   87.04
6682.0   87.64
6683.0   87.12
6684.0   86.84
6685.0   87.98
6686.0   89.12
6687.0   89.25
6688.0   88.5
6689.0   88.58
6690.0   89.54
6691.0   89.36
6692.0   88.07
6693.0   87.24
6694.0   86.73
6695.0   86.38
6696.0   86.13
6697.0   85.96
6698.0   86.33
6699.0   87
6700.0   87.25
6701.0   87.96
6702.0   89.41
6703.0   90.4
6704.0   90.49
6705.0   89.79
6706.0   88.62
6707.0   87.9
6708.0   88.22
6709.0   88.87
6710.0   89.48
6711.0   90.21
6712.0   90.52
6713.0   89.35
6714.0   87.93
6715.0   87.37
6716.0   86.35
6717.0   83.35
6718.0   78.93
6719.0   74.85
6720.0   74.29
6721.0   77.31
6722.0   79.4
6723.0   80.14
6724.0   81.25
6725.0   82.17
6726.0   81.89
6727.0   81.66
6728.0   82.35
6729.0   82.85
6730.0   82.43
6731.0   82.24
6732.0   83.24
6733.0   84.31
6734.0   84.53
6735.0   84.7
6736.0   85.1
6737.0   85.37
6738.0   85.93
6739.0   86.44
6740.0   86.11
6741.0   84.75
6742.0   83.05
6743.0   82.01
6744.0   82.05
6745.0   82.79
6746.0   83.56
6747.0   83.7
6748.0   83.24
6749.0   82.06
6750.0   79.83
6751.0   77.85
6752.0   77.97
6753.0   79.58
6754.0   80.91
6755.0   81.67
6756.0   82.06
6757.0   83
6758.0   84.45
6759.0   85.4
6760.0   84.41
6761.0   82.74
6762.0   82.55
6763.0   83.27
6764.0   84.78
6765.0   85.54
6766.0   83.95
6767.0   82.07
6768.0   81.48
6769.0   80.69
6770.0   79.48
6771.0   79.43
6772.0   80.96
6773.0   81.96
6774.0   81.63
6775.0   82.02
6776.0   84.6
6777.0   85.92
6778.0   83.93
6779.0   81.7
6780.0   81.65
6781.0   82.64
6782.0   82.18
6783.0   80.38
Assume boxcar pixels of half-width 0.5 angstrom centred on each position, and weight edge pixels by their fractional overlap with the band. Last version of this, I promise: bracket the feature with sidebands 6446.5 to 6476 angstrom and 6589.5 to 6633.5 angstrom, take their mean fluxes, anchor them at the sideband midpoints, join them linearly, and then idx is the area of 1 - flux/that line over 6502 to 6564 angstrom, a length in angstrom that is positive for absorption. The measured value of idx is -3.8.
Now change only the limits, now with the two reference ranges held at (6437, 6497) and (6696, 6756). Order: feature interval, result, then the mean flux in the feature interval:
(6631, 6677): -3.7 angstrom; 93.1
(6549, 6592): -4.5 angstrom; 98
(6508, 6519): -1.0 angstrom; 98.3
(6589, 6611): -2.2 angstrom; 96.5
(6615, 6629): -1.5 angstrom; 96.7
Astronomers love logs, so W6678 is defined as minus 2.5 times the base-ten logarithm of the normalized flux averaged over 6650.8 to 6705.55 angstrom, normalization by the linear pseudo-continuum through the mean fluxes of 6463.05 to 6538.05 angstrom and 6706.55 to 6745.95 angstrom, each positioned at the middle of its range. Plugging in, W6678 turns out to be -0.04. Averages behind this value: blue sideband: 95.5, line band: 89.7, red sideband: 83.9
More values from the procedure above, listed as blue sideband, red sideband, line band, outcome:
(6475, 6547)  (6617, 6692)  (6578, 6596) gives -0.04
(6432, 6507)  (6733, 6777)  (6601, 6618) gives -0.11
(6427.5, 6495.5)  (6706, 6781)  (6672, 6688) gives -0.06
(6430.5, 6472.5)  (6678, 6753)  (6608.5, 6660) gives -0.10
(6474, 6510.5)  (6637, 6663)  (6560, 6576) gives -0.02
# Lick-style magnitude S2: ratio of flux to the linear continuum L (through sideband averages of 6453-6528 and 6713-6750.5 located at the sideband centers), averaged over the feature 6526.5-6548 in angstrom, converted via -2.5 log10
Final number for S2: -0.10 mag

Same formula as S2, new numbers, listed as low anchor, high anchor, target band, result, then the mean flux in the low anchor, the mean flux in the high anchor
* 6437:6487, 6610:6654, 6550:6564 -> -0.069 mag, 91.8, 95.5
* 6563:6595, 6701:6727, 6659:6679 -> -0.033 mag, 96.6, 85.1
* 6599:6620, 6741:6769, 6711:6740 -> 0.027 mag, 96.8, 82.5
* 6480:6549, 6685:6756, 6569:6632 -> -0.057 mag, 97.1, 84.8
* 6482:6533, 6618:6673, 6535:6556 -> -0.064 mag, 95.9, 93.8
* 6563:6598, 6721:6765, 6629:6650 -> -0.045 mag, 96.4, 82.8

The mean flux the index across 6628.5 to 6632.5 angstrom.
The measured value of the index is 94.6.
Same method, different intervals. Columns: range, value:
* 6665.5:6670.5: 90.9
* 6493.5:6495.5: 85.7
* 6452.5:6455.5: 94.2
